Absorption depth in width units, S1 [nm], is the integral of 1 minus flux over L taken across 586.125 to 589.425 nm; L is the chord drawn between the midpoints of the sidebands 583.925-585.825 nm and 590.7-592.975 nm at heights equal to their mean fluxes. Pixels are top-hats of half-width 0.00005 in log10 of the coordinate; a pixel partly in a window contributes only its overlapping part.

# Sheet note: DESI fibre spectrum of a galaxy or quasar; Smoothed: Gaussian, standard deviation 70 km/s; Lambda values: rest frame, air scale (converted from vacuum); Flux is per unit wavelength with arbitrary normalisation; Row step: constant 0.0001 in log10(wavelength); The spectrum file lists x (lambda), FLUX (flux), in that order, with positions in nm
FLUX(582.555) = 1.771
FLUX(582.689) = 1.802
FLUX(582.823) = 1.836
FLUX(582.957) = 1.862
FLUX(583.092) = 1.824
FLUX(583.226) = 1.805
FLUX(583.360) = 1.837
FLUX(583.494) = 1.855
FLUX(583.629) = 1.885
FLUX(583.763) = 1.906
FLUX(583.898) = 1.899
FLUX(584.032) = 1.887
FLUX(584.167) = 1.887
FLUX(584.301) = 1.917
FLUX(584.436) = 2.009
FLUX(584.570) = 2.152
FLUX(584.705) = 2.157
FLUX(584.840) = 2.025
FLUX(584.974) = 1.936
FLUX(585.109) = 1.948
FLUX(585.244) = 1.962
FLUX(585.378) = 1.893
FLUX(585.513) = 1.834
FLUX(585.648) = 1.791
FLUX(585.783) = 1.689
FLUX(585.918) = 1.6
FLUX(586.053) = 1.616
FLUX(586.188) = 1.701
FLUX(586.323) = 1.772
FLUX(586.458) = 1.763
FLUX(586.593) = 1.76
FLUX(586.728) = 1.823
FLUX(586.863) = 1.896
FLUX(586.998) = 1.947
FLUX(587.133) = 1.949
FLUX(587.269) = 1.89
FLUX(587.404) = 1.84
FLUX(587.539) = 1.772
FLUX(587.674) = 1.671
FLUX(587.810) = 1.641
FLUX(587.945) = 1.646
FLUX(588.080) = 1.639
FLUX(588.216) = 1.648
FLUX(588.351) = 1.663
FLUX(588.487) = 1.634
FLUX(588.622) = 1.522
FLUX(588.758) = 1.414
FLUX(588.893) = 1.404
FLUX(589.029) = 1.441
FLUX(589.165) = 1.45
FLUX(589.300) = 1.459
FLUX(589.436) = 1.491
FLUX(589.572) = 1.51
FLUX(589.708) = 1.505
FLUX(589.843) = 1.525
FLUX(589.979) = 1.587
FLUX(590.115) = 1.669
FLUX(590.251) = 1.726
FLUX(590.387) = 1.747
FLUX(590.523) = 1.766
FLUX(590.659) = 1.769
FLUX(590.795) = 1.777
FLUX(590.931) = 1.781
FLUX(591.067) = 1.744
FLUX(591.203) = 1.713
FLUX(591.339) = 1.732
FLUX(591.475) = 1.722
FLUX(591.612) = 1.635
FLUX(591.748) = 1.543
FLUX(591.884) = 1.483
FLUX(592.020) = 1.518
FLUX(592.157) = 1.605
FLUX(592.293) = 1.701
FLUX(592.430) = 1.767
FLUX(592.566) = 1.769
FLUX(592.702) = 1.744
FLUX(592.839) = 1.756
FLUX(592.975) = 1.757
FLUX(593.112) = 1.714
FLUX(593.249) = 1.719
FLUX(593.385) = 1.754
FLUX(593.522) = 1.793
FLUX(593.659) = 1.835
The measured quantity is 0.29 nm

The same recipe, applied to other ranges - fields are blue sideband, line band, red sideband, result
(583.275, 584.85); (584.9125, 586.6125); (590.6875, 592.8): 0.090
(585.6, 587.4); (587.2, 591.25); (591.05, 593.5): 0.245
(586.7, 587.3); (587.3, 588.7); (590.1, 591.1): 0.144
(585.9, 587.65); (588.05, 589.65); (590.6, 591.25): 0.232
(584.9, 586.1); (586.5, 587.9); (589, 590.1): -0.109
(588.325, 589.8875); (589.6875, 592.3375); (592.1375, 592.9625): -0.063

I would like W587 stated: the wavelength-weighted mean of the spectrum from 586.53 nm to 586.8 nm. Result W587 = 1.8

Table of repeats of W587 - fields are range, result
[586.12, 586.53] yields 1.75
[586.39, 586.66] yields 1.76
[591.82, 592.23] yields 1.54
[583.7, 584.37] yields 1.9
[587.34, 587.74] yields 1.76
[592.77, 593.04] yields 1.76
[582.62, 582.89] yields 1.82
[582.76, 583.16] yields 1.84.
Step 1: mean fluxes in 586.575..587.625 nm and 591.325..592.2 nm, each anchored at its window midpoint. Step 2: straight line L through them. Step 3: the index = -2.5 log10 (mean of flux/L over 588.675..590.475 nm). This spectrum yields 0.123 mag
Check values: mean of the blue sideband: 1.86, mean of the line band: 1.54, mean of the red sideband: 1.6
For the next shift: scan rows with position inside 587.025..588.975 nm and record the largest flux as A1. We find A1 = 1.949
